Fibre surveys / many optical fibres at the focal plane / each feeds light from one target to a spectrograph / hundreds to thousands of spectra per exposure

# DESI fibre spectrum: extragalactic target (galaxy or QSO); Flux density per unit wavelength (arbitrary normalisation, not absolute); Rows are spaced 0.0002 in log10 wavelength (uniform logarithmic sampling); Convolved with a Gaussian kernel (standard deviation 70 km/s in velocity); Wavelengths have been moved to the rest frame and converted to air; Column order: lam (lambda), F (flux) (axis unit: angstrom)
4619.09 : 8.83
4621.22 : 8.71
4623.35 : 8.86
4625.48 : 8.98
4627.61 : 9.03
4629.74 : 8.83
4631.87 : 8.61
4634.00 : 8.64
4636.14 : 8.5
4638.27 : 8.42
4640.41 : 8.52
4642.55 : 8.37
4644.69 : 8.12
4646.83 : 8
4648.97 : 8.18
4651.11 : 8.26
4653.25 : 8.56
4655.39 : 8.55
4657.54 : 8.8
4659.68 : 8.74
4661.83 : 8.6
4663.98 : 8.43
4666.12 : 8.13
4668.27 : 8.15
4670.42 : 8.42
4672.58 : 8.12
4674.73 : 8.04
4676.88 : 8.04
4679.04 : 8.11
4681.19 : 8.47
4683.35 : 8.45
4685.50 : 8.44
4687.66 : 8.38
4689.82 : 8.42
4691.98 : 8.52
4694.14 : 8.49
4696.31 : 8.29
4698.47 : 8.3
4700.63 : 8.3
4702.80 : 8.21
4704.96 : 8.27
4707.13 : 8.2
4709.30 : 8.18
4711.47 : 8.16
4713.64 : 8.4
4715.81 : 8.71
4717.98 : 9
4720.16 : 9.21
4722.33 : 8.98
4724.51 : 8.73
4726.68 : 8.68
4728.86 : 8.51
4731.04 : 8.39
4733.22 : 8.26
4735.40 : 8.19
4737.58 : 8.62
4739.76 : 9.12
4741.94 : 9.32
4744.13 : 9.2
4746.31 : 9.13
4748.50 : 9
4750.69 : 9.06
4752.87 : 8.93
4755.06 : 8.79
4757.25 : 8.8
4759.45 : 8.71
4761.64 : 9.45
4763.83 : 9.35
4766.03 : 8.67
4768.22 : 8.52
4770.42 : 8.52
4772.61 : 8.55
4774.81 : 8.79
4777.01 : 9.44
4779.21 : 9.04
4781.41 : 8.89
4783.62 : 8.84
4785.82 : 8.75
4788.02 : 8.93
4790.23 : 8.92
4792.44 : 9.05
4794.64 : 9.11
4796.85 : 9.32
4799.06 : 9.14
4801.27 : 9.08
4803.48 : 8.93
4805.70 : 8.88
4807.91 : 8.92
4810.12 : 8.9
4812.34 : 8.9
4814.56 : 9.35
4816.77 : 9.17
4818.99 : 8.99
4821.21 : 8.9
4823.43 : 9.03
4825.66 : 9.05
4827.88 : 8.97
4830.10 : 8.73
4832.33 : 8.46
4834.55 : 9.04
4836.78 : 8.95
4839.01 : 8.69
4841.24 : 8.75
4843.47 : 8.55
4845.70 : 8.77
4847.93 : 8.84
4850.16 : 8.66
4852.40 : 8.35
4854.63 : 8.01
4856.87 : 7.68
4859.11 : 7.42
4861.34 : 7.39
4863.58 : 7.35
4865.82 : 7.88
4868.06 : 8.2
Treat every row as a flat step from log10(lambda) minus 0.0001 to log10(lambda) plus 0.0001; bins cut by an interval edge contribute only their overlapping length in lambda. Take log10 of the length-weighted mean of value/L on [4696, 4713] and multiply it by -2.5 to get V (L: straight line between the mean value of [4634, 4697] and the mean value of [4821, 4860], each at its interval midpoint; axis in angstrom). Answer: 0.02 mag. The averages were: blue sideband 8.37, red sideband 8.6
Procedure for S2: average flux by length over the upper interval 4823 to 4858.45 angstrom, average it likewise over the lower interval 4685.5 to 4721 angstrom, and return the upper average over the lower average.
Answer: 1.0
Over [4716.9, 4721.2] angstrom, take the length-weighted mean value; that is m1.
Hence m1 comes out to 9.09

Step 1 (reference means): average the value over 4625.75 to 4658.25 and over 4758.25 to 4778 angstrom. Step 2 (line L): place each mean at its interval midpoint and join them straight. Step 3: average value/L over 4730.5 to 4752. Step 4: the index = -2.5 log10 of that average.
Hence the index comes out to -0.01 mag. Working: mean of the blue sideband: 8.5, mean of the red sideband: 8.88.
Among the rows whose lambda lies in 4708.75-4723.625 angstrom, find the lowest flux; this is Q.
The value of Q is 8.16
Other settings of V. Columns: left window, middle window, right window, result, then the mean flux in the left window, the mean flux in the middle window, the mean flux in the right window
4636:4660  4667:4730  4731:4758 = 0.03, 8.41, 8.42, 8.85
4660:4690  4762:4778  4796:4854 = -0.02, 8.31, 8.86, 8.89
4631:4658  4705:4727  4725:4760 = 0.01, 8.41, 8.61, 8.79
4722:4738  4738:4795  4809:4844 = -0.04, 8.52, 8.95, 8.91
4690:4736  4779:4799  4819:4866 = -0.06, 8.48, 8.99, 8.47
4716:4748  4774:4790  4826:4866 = -0.04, 8.81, 8.95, 8.39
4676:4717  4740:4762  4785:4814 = -0.04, 8.34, 9.03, 9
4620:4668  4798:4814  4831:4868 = -0.08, 8.53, 8.97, 8.3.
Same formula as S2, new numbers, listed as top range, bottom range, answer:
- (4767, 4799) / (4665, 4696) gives 1.07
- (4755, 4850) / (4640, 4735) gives 1.06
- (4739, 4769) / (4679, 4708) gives 1.08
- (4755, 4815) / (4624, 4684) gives 1.06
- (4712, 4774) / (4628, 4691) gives 1.05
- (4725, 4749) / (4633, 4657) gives 1.05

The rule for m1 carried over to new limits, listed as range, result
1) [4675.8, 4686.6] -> 8.31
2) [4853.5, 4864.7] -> 7.58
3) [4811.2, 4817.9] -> 9.14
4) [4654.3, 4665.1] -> 8.63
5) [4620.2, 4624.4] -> 8.78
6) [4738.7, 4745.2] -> 9.21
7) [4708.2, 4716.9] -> 8.36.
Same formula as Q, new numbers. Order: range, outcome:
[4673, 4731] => 8.04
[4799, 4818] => 8.88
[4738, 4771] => 8.52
